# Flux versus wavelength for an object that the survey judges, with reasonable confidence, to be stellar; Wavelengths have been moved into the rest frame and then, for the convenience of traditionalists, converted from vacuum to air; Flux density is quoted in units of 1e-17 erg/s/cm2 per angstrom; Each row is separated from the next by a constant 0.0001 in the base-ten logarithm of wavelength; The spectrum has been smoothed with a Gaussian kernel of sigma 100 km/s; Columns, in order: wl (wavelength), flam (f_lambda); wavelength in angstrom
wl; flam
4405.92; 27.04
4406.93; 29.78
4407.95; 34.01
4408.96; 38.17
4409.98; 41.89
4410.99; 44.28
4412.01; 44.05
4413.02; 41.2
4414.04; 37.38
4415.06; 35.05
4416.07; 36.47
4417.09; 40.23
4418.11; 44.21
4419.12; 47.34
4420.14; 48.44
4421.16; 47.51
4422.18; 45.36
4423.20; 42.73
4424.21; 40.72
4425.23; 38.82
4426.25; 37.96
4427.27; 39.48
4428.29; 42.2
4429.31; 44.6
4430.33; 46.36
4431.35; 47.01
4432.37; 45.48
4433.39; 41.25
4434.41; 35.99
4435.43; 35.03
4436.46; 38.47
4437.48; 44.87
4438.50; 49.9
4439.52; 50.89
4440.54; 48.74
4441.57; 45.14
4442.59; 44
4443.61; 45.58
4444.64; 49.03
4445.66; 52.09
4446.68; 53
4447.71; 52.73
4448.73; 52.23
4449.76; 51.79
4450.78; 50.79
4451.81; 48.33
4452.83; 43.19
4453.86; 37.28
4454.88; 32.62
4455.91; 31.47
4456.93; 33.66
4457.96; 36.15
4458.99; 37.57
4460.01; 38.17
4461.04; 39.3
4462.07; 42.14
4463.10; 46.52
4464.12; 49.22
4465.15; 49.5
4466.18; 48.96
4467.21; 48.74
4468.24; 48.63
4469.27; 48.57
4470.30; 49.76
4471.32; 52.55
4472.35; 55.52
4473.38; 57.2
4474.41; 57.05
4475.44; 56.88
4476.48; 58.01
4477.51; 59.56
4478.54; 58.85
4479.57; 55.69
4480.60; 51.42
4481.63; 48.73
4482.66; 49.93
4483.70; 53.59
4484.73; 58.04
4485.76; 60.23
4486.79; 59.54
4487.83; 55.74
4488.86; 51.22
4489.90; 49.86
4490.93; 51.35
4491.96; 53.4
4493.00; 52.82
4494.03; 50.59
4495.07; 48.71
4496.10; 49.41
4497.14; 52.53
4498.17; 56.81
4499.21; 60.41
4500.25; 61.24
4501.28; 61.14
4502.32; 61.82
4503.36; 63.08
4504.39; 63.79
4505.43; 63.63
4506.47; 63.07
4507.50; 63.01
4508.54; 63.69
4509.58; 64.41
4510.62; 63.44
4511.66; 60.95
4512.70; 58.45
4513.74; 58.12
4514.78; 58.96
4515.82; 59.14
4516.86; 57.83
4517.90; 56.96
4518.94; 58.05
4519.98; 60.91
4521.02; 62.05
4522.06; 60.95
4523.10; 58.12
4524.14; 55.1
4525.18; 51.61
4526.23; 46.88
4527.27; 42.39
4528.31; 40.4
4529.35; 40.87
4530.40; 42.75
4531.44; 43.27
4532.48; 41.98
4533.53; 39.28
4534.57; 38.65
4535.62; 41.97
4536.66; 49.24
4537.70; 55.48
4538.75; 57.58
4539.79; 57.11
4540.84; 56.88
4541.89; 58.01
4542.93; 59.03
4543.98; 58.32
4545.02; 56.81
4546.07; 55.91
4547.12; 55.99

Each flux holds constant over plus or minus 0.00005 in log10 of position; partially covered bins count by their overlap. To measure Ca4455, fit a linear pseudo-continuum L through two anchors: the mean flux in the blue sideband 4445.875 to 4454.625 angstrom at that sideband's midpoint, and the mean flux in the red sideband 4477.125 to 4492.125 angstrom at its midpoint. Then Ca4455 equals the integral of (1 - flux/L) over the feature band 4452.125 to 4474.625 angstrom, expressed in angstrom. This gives 2.8 angstrom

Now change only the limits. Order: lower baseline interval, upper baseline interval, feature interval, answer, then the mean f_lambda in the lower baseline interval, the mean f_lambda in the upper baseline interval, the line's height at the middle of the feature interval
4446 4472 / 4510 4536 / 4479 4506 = -3.8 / 45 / 52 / 48.7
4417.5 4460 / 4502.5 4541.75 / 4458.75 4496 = -2.0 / 43.8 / 54.7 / 48.9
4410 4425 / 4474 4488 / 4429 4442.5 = 0.6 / 42.4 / 55.9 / 46.3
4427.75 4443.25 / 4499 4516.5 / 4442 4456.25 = 0.3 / 44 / 61.6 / 47.3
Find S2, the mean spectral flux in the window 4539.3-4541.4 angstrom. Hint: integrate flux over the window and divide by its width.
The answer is 56.8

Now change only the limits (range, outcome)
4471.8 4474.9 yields 56.5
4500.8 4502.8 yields 61.4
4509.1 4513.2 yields 61.7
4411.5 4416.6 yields 38.8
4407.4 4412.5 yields 40.4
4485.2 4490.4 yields 55.3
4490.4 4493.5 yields 52.6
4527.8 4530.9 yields 41.3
